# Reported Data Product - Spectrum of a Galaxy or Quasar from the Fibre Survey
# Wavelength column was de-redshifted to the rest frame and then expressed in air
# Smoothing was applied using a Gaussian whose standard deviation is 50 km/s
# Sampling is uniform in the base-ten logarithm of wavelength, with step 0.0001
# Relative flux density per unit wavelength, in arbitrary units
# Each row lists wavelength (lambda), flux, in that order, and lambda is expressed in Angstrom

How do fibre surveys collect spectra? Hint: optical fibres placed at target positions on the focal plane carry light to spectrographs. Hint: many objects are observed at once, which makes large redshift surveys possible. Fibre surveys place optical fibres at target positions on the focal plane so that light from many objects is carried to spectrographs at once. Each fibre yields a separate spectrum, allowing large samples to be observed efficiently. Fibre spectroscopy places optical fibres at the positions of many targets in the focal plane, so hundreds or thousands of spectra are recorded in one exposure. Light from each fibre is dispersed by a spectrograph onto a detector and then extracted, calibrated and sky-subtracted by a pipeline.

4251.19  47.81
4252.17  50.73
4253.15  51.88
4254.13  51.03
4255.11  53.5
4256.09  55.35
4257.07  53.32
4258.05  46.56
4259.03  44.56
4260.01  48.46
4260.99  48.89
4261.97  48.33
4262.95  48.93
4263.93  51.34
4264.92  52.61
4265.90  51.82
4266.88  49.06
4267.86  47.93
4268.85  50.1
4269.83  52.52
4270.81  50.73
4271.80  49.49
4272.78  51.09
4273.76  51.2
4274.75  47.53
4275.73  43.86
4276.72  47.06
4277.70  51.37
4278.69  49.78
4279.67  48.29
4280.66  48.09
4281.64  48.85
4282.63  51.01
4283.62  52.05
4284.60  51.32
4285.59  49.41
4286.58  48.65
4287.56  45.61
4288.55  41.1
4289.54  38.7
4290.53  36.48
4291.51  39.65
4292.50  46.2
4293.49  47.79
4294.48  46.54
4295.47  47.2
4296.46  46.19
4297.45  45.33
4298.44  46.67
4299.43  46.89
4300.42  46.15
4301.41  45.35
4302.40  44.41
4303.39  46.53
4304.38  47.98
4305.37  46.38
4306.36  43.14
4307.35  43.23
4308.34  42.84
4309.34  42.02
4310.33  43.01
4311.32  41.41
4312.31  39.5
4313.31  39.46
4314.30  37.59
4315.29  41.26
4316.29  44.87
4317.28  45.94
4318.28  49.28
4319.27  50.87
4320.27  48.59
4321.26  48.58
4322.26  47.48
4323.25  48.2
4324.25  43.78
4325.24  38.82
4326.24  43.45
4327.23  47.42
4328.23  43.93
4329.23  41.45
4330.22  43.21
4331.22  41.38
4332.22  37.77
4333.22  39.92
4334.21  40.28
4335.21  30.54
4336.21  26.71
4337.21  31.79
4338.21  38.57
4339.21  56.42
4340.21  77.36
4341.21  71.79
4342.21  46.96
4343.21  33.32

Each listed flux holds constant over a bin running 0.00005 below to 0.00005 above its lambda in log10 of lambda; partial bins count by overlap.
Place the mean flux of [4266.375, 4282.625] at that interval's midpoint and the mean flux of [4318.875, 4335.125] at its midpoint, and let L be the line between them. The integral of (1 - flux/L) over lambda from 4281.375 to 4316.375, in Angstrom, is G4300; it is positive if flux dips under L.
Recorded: 1.48 Angstrom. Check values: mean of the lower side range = 49.2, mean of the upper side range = 43.7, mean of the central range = 44.7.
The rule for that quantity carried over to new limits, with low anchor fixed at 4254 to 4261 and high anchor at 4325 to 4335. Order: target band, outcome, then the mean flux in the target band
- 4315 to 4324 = -0.9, 47.2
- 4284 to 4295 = 0.4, 44.8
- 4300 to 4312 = 0.0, 44.3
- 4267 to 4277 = -0.1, 49.2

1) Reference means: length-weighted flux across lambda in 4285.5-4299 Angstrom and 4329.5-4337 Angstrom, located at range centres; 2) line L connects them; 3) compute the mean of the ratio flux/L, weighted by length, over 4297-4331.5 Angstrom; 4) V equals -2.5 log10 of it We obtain -0.10 mag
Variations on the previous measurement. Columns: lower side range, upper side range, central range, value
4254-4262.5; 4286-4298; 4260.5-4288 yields -0.05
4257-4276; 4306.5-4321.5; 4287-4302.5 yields 0.04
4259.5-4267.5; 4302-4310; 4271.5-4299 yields 0.00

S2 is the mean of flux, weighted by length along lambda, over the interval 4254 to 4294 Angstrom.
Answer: 48.5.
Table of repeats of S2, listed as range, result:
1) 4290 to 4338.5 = 43.1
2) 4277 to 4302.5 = 46.5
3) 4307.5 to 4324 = 44.4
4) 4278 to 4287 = 49.7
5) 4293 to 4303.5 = 46.3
